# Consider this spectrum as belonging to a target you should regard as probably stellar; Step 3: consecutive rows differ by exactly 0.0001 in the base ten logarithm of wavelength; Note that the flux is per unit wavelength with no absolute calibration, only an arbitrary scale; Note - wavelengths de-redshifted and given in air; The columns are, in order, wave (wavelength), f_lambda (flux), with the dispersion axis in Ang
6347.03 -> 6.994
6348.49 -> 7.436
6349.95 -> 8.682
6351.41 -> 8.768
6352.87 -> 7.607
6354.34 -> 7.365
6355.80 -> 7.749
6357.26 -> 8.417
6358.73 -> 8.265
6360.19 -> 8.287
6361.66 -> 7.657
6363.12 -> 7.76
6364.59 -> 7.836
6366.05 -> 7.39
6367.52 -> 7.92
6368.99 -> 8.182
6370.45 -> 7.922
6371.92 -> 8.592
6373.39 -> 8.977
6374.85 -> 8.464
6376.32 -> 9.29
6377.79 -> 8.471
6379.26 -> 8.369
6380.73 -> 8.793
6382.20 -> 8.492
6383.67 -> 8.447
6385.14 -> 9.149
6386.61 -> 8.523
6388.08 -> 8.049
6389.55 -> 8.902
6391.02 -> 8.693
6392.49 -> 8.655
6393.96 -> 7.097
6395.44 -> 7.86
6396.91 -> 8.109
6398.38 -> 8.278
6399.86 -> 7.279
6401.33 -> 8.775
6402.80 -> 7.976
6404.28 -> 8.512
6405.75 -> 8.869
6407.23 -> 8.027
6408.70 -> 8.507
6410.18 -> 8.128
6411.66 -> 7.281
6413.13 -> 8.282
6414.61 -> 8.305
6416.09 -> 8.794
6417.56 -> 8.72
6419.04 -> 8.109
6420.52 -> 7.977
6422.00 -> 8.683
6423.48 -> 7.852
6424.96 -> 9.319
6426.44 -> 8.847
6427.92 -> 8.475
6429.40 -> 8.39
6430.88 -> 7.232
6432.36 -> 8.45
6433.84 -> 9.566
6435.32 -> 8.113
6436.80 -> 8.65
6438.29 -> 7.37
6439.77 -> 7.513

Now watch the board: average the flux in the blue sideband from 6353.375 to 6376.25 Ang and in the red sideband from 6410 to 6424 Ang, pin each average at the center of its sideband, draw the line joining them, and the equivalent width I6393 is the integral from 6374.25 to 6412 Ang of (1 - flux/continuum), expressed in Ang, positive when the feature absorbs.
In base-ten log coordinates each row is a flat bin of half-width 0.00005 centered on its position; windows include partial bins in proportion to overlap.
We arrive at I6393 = -0.9 Ang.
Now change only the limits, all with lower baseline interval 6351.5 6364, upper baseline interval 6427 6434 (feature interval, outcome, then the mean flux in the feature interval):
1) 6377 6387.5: -0.7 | 8.6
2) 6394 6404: 0.2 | 8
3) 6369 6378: -0.6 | 8.6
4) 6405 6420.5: -0.1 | 8.29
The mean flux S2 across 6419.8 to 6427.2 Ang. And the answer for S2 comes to 8.53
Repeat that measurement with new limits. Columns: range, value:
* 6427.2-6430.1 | 8.43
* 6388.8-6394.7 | 8.34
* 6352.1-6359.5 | 7.89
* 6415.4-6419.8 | 8.54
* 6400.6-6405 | 8.42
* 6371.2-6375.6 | 8.69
